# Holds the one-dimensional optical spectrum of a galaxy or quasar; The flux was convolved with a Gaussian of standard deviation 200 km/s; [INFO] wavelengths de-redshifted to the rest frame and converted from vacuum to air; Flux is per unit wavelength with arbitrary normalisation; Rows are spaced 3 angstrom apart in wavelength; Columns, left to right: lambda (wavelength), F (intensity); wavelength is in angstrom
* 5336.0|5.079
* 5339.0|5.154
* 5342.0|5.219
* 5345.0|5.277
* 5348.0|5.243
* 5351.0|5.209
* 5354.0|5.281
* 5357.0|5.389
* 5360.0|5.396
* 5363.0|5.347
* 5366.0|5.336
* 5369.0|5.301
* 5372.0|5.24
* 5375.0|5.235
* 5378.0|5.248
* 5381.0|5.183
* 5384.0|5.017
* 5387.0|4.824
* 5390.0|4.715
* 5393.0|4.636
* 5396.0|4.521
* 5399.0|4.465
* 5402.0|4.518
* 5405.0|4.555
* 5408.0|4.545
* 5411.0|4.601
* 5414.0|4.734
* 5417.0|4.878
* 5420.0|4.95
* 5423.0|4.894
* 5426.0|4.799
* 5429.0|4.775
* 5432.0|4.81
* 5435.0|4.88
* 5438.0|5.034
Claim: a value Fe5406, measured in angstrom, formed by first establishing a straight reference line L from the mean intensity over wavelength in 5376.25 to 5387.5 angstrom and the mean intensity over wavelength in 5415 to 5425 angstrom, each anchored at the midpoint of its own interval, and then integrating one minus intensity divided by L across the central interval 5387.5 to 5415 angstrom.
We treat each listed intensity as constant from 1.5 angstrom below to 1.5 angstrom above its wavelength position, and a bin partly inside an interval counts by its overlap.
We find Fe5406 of 2.2 angstrom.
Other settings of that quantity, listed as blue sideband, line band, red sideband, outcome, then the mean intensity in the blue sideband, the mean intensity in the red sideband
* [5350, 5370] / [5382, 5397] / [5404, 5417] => 0.5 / 5.33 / 4.64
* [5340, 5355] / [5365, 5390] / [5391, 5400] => -1.7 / 5.24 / 4.55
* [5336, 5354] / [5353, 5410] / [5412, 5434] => 0.6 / 5.21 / 4.83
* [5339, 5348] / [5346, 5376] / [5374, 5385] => -0.5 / 5.23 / 5.17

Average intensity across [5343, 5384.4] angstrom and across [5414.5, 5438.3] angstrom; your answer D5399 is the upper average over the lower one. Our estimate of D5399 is 0.9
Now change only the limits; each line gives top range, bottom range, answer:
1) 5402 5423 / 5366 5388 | 0.91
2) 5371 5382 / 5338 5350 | 1.00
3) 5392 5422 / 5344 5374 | 0.88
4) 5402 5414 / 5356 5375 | 0.86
